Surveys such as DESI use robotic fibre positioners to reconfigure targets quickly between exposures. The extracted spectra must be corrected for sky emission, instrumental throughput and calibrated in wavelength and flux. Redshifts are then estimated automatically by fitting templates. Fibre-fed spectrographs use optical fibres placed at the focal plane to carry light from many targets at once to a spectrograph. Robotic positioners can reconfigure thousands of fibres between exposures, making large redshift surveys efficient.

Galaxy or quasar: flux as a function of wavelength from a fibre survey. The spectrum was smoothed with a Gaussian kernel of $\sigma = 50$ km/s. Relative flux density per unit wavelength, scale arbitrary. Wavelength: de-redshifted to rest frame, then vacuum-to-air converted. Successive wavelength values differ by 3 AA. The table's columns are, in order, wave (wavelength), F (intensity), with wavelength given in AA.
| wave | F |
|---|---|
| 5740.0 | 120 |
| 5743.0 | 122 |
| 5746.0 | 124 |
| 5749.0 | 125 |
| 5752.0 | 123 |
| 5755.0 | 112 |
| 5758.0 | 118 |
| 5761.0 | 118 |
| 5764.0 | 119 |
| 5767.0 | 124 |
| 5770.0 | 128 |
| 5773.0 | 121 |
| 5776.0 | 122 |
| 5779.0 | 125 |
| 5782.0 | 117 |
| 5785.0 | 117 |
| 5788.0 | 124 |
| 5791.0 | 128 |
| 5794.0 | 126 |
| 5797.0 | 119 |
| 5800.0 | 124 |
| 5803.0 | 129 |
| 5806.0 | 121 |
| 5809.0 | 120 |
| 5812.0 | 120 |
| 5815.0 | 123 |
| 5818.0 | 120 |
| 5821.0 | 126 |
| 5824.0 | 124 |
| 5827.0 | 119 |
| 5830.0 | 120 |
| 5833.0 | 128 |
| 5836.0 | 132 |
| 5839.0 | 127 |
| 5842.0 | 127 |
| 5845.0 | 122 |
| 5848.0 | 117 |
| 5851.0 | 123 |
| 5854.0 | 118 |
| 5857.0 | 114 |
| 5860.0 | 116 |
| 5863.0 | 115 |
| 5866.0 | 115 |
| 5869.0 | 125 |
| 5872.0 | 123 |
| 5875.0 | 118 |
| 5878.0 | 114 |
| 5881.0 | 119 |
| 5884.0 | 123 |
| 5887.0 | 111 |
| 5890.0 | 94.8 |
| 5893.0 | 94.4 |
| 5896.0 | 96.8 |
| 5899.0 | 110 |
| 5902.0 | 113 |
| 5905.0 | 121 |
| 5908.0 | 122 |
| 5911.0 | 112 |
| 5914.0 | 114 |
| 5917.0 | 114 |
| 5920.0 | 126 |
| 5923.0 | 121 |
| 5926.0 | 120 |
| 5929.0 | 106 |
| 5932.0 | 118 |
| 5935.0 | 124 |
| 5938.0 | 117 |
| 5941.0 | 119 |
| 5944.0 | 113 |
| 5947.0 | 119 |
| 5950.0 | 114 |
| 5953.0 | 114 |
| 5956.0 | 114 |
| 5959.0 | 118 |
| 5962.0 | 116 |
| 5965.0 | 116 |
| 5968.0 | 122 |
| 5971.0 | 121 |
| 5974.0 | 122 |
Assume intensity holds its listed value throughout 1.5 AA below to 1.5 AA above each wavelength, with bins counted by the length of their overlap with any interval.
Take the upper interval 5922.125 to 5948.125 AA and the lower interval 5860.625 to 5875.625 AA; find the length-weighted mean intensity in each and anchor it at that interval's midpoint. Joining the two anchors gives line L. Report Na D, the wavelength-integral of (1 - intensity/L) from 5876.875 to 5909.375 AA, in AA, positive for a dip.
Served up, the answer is 2.1 AA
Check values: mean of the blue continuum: 119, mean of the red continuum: 117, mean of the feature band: 111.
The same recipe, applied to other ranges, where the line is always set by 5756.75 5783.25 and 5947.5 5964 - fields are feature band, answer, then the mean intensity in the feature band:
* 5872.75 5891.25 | 0.6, 114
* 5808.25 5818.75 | -0.1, 121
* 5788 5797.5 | -0.3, 125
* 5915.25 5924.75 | -0.3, 120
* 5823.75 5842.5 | -0.9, 125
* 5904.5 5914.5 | 0.0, 117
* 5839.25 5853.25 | -0.4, 122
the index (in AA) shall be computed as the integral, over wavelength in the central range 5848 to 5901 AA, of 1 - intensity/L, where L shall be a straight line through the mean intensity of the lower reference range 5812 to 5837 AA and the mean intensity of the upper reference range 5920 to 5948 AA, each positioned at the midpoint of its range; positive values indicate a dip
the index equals 3.2 AA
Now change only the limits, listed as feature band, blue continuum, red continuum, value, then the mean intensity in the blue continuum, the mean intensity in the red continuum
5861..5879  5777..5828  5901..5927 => 0.2 AA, 122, 118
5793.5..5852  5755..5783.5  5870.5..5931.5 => -2.7 AA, 121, 114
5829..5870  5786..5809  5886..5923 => -1.2 AA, 124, 111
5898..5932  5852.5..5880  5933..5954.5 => 0.3 AA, 118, 117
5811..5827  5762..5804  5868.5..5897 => -0.5 AA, 123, 112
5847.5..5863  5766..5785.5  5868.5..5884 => 0.4 AA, 122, 120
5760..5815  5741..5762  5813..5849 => -0.2 AA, 120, 124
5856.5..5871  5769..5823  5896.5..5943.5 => 0.2 AA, 123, 117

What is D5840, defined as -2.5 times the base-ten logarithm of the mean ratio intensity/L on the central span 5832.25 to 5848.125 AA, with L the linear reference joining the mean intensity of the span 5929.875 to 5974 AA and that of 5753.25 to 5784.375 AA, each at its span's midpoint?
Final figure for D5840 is -0.06 mag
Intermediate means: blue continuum 120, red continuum 117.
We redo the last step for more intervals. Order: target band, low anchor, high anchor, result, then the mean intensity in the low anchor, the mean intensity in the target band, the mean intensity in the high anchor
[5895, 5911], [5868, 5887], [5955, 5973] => 0.057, 119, 113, 118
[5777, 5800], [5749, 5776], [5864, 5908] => -0.030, 121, 122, 113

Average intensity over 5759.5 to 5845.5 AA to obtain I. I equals 123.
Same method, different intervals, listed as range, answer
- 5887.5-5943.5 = 113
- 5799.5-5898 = 119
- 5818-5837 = 124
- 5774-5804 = 123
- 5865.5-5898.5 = 112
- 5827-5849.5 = 124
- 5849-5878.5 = 118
